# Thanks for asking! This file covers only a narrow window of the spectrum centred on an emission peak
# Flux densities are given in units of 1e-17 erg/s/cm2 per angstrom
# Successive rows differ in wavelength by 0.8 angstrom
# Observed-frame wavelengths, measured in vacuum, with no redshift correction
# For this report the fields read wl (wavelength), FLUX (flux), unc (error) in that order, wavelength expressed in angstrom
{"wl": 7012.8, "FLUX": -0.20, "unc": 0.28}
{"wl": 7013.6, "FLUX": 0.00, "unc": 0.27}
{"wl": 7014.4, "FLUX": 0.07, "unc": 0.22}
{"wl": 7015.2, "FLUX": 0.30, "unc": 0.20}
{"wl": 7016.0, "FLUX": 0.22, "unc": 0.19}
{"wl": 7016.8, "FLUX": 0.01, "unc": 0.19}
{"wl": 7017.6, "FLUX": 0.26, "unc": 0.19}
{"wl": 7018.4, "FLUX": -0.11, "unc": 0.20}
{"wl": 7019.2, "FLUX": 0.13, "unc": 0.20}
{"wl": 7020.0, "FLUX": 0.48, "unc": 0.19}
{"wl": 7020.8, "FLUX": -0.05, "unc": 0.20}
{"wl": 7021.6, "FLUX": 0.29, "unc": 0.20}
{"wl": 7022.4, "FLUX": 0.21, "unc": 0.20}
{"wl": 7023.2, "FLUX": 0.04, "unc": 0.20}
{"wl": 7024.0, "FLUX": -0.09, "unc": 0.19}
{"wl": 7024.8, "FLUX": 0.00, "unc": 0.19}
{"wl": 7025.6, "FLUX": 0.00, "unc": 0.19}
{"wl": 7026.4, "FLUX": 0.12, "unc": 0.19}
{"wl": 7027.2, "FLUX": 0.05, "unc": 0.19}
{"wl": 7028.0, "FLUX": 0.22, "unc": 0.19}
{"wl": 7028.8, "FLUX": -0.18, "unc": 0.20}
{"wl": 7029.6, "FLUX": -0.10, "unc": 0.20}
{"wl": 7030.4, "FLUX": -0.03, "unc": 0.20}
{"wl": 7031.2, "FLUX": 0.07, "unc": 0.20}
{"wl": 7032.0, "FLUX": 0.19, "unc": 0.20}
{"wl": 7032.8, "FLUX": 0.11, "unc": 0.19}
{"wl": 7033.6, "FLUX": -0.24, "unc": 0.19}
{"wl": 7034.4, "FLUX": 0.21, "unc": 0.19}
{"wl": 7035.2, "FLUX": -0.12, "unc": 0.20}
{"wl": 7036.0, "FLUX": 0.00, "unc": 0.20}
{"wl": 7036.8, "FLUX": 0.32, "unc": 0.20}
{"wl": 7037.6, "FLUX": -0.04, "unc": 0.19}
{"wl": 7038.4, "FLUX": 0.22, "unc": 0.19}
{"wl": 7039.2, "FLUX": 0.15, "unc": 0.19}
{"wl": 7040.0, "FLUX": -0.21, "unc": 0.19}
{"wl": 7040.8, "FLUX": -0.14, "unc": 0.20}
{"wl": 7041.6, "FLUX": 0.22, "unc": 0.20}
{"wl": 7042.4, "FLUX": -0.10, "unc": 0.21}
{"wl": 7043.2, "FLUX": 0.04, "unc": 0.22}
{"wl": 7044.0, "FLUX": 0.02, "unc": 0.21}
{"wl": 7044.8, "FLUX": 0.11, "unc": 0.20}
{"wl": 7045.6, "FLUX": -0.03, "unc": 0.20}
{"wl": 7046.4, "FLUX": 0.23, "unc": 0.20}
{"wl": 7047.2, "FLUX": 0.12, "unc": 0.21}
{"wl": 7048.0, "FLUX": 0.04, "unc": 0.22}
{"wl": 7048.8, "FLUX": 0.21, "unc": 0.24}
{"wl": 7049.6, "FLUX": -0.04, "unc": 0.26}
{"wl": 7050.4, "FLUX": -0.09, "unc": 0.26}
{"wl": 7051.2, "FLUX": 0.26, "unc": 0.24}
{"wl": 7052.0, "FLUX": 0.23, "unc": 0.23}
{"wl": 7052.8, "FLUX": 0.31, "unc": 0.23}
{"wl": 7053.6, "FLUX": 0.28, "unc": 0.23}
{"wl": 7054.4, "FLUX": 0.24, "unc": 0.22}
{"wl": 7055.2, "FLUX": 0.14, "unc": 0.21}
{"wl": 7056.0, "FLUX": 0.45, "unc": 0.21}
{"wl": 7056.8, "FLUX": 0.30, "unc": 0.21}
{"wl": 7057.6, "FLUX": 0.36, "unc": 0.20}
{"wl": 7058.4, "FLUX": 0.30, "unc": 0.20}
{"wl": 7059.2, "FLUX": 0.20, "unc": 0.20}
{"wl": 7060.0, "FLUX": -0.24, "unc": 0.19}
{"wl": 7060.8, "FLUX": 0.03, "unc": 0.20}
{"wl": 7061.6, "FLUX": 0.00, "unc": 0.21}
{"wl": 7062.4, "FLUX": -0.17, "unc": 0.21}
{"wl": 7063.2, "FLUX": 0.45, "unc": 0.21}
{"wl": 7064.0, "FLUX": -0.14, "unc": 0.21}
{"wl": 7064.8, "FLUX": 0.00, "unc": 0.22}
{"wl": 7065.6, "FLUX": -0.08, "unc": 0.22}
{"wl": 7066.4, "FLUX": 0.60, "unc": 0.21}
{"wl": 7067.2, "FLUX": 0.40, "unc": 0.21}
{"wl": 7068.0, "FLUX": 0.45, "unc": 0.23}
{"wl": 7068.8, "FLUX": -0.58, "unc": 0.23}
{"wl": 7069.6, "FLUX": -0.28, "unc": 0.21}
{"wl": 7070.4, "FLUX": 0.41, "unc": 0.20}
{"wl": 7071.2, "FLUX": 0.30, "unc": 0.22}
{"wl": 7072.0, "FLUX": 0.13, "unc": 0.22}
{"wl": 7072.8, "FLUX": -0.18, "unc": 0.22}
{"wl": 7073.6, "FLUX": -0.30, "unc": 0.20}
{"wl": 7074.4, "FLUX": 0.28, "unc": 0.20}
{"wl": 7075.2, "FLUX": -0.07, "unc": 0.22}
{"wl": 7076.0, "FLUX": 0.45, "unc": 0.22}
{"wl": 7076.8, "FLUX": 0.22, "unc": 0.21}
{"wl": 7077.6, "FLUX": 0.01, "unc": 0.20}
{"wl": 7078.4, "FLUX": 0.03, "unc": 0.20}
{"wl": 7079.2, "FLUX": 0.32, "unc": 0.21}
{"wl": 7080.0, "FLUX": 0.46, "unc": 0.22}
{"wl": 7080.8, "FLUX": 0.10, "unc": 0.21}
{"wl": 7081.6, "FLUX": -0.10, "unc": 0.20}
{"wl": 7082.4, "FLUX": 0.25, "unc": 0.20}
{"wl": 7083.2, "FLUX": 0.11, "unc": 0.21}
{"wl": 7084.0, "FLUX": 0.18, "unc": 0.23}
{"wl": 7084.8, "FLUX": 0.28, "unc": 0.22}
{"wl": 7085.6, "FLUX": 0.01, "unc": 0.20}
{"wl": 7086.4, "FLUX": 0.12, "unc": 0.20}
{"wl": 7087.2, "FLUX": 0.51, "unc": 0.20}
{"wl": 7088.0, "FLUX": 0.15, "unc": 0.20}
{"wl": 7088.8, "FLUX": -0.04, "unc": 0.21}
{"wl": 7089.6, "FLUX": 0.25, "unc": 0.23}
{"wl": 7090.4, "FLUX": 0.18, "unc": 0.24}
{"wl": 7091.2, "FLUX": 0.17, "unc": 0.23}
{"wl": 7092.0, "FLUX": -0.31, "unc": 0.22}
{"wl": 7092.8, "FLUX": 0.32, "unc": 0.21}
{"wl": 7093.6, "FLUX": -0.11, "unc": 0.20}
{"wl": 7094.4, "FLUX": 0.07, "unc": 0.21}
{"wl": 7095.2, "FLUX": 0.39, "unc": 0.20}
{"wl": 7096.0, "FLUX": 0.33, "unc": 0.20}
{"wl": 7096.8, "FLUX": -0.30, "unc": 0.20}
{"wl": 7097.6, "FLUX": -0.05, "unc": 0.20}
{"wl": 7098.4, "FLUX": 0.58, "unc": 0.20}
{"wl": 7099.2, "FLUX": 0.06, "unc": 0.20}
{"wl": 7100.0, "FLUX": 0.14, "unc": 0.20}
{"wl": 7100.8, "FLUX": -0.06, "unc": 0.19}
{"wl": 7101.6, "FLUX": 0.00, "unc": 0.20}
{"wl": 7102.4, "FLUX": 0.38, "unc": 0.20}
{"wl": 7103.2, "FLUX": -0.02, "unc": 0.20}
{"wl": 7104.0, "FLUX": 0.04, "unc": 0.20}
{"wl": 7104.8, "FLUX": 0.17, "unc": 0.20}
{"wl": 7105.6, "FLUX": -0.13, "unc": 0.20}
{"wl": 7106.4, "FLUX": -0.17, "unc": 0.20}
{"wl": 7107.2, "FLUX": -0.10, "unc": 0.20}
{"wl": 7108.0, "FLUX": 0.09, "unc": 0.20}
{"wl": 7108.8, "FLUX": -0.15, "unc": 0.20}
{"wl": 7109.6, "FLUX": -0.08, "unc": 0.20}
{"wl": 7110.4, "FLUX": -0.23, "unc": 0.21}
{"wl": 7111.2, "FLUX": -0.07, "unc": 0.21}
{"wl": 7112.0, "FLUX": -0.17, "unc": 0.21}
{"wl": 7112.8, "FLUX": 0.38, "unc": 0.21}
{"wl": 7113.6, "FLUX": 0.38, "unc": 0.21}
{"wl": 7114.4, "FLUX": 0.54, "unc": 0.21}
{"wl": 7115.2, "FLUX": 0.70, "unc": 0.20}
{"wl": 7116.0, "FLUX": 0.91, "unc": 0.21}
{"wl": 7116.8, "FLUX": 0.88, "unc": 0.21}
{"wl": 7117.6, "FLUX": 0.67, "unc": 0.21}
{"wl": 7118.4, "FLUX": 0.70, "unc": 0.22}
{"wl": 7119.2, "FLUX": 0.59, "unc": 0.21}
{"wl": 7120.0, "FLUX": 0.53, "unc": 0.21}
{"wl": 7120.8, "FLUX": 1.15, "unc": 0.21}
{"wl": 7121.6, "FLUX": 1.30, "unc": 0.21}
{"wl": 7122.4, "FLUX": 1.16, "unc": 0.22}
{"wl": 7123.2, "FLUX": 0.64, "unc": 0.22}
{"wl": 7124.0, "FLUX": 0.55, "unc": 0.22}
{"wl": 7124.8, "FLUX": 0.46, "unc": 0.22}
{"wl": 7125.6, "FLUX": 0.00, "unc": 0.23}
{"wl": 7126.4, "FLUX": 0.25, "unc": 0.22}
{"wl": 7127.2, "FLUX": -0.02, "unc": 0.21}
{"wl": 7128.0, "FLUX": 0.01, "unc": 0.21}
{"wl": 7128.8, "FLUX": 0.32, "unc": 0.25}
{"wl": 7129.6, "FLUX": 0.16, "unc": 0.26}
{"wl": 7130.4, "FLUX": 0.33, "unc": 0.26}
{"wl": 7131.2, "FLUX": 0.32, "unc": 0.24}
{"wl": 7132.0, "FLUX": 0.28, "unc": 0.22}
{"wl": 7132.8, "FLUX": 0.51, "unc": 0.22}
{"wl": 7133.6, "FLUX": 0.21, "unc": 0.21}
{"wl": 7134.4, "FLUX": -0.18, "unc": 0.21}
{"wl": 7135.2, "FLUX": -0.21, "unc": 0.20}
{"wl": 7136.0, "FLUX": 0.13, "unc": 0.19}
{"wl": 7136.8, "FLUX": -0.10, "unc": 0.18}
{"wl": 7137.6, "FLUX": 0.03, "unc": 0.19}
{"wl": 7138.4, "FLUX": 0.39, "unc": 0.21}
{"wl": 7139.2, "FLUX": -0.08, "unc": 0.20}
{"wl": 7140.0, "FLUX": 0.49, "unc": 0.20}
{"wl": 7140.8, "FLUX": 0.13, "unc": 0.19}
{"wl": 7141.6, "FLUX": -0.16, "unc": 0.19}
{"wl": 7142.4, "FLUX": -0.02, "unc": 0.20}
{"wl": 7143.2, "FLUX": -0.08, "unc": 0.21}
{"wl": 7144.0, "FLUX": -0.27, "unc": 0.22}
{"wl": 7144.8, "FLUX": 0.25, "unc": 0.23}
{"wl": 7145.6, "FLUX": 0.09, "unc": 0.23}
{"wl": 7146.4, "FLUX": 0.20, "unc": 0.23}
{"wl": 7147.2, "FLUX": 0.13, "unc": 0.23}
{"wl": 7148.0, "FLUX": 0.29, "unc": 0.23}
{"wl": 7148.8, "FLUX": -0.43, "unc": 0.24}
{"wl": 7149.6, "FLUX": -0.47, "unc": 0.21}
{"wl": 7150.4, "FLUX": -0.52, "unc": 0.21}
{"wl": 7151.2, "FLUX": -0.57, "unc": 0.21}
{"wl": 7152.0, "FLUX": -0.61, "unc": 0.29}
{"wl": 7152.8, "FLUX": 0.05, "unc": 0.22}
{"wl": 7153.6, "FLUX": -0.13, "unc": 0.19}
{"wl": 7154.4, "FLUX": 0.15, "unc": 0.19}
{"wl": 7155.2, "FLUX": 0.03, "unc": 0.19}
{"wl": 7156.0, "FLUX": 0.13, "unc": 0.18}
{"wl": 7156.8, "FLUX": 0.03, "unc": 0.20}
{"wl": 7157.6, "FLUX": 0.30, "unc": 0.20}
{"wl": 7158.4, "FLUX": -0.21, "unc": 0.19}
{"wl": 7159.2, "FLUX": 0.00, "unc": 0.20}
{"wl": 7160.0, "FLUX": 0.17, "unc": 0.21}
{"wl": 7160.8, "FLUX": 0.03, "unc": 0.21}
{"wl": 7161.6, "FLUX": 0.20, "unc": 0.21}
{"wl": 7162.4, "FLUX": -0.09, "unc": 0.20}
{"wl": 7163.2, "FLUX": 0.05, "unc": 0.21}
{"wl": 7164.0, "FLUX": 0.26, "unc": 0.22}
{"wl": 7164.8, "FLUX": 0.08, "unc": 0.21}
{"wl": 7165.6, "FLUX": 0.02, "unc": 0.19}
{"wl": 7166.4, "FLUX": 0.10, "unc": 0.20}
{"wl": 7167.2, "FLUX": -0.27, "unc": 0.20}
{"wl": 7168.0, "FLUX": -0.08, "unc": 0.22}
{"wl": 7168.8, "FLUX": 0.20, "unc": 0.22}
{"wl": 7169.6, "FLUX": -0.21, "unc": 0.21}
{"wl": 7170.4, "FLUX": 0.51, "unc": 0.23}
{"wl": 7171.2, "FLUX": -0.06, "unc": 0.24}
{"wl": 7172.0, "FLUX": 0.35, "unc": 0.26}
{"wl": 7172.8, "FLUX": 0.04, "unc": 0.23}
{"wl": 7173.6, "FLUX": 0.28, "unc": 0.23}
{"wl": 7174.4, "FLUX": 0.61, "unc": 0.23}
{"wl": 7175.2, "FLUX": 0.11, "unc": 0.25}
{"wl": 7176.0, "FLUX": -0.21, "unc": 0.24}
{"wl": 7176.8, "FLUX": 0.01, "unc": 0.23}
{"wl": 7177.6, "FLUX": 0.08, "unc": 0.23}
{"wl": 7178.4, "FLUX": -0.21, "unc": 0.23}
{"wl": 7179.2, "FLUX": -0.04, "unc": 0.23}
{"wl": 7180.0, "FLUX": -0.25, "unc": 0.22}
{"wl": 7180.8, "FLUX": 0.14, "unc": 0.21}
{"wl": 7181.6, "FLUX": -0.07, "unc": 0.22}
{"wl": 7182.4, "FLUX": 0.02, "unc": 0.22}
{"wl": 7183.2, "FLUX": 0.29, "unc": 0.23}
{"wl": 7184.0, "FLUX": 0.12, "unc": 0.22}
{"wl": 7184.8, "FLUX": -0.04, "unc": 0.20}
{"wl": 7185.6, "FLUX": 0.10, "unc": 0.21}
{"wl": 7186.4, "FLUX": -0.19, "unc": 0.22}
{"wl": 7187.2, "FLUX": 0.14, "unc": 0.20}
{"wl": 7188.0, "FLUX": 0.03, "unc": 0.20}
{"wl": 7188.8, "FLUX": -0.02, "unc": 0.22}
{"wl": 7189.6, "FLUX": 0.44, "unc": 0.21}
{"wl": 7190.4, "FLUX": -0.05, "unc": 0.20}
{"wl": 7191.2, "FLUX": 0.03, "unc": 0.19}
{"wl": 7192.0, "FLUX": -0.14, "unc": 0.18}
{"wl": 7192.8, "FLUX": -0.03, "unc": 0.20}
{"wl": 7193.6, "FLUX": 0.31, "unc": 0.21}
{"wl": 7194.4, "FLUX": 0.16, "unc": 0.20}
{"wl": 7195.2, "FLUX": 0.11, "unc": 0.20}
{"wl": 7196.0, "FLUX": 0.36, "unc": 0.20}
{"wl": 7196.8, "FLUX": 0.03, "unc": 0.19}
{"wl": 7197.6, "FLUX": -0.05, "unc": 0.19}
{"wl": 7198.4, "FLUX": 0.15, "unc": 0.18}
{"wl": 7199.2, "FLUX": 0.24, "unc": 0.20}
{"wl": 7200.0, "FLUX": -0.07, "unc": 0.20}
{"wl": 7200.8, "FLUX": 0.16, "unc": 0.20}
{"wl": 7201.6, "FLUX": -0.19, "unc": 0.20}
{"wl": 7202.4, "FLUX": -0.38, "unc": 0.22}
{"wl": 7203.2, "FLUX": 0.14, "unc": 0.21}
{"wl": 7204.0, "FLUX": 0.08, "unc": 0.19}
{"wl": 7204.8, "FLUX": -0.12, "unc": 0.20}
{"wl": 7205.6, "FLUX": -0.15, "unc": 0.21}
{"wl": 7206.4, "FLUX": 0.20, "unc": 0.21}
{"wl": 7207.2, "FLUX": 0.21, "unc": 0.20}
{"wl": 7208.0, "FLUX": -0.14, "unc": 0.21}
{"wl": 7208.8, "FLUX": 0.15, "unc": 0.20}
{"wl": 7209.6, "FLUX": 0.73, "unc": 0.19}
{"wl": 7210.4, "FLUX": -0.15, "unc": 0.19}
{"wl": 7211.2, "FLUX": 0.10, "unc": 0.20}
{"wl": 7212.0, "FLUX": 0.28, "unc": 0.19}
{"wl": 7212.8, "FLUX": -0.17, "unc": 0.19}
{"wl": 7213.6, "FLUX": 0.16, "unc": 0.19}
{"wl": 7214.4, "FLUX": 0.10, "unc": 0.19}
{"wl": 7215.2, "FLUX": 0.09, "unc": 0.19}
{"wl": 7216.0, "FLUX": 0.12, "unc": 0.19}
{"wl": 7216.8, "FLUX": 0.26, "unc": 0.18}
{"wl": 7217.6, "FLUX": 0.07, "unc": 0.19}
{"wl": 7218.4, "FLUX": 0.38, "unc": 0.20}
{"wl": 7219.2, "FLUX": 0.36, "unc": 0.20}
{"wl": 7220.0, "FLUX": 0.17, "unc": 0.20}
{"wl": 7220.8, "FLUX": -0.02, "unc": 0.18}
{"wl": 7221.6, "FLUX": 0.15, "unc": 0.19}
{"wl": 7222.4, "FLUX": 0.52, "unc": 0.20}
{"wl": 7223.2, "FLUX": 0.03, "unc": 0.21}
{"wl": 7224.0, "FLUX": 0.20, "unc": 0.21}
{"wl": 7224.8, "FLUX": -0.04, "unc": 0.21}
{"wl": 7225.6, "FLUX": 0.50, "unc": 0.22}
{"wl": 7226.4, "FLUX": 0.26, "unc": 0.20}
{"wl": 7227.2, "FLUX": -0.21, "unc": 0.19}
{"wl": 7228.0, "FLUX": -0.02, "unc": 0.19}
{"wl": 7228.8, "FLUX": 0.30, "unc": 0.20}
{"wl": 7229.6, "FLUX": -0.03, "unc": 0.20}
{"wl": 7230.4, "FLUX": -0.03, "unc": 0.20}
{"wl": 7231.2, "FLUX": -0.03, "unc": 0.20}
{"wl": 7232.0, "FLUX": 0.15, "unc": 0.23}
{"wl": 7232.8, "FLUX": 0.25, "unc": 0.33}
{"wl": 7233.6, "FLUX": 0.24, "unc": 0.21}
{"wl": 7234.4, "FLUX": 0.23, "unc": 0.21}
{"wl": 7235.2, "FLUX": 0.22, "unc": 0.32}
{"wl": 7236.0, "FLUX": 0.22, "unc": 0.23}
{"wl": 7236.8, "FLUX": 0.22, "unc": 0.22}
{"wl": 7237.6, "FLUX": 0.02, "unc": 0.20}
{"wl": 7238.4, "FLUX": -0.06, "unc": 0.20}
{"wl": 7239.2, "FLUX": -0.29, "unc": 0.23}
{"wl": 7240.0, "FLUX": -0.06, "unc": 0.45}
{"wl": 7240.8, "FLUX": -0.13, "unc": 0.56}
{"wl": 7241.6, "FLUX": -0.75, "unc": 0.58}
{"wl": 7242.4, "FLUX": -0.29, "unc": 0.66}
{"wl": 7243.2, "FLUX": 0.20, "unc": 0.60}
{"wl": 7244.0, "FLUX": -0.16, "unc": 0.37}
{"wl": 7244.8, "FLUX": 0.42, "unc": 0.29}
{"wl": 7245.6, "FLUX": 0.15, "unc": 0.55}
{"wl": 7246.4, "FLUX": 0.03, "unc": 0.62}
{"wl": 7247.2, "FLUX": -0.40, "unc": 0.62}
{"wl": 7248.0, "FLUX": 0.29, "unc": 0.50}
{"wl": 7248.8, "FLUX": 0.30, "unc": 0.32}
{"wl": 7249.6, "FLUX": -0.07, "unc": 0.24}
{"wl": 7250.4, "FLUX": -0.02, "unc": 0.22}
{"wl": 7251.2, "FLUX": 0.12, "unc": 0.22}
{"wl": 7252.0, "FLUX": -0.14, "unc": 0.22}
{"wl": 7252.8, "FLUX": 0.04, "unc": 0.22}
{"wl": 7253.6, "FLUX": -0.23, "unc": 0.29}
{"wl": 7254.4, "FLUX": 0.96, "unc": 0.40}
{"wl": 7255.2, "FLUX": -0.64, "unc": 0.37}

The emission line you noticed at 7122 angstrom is [O II] 3727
